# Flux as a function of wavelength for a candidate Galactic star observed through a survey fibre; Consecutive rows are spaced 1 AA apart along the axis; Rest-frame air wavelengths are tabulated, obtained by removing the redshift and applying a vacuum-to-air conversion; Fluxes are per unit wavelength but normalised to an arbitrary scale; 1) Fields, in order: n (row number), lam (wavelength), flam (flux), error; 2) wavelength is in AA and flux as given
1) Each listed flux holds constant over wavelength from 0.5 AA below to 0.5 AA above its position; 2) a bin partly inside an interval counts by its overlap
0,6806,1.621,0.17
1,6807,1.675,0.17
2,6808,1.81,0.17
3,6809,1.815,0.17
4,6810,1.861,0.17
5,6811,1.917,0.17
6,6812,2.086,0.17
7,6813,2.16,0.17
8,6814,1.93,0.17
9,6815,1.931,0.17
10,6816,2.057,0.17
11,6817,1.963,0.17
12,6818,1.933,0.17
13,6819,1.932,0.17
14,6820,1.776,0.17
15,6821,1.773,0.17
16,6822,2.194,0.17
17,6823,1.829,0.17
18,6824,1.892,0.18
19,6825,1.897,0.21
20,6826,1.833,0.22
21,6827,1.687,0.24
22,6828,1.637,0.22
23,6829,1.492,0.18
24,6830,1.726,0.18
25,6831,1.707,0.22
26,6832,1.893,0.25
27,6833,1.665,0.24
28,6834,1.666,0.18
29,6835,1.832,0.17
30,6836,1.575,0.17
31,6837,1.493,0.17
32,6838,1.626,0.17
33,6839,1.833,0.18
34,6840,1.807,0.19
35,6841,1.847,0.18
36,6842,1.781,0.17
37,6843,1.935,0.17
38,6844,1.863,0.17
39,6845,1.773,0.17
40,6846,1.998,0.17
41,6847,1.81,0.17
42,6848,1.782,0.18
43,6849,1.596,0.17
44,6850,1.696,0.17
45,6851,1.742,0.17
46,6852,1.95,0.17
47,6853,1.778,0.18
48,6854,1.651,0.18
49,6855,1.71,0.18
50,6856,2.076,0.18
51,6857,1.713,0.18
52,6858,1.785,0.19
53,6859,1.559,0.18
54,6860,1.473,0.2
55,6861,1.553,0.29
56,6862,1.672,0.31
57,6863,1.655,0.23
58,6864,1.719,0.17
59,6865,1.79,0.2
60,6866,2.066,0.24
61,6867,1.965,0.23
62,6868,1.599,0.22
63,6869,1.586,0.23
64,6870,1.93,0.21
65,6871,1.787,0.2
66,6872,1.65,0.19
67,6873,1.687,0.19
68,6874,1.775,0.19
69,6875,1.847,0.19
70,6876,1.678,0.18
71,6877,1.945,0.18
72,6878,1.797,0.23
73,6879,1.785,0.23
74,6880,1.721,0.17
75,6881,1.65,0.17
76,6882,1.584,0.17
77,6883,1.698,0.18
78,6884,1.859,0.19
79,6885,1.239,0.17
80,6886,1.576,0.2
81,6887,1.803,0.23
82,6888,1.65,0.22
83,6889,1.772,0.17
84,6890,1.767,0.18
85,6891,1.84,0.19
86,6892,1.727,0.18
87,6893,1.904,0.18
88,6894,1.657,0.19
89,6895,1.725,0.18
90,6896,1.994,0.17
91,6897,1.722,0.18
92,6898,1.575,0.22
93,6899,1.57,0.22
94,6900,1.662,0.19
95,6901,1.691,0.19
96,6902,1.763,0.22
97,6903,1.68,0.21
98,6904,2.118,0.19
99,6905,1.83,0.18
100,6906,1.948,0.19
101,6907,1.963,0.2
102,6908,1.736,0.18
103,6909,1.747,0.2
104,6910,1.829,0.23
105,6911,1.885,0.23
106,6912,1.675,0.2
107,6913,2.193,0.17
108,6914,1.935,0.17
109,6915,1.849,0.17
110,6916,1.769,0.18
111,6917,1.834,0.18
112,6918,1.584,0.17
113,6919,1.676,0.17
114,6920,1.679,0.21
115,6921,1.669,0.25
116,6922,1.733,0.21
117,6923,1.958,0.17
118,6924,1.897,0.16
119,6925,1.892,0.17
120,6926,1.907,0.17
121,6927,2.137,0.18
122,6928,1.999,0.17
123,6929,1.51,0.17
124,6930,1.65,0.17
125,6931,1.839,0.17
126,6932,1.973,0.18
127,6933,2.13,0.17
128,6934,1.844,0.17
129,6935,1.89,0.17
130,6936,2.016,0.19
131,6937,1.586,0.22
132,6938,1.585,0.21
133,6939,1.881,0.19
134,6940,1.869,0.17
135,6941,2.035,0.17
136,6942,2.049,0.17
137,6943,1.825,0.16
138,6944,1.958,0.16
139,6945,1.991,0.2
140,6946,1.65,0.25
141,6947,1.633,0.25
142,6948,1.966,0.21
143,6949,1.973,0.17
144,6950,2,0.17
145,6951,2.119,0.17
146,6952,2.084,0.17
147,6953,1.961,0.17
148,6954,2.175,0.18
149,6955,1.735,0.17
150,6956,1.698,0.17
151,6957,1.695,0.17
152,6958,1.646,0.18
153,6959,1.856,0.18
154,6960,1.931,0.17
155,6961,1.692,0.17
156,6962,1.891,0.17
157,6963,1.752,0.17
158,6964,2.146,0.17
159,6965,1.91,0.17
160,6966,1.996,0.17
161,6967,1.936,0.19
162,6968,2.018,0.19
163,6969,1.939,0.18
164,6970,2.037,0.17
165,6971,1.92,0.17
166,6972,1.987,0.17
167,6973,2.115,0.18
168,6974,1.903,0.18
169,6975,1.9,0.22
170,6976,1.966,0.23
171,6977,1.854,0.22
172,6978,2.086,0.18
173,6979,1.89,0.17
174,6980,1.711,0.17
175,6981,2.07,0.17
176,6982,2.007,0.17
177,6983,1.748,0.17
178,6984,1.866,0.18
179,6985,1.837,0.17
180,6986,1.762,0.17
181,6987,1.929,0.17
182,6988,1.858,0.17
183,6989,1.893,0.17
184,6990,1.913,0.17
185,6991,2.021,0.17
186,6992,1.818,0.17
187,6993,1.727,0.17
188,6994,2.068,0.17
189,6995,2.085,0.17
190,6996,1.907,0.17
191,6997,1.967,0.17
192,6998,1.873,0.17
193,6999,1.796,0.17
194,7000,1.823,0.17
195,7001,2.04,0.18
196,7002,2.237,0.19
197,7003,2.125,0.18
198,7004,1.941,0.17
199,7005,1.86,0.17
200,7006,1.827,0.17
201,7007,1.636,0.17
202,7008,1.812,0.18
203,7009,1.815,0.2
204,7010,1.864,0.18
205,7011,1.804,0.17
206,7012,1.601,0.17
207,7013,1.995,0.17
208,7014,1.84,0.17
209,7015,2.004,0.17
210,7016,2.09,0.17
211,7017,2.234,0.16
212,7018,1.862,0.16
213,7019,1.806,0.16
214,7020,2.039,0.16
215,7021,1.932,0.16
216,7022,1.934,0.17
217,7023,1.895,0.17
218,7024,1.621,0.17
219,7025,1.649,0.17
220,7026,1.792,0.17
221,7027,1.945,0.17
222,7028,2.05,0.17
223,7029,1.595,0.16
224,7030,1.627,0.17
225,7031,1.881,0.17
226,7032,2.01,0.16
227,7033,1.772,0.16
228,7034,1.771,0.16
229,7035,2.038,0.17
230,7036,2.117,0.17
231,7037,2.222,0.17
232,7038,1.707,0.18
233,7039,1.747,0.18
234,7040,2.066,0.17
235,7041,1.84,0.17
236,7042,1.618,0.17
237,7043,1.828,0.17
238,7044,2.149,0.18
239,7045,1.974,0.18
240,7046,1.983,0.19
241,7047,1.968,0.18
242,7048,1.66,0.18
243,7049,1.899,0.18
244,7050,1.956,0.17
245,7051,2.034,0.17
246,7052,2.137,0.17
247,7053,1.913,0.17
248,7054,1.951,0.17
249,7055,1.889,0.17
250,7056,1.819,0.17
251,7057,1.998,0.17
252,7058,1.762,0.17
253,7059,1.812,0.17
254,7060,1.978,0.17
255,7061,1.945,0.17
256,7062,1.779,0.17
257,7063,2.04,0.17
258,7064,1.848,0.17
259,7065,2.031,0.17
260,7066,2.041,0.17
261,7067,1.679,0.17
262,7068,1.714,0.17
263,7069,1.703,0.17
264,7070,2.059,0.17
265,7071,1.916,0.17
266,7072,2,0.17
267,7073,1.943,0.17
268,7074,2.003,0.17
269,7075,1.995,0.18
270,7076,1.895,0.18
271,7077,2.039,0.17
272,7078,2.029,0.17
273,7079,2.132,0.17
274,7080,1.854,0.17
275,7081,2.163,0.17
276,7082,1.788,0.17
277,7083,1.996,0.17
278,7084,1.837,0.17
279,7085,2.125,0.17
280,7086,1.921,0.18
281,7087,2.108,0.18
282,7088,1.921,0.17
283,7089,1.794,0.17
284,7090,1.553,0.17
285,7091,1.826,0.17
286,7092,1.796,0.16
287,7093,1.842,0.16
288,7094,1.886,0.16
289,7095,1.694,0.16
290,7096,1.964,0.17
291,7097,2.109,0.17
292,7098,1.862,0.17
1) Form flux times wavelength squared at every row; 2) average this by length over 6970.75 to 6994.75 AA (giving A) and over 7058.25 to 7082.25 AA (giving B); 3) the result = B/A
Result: 1.0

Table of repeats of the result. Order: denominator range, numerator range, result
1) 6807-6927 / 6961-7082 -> 1.12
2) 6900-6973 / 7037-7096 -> 1.06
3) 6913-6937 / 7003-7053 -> 1.06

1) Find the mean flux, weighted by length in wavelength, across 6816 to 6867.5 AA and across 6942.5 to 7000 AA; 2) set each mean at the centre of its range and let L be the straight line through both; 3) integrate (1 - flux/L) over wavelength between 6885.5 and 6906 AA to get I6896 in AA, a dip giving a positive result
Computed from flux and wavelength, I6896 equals 0.9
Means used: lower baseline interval 1.78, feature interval 1.76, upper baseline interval 1.91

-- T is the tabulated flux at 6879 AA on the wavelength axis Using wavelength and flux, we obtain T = 1.785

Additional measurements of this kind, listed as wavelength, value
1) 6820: 1.776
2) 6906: 1.948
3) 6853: 1.778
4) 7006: 1.827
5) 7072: 2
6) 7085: 2.125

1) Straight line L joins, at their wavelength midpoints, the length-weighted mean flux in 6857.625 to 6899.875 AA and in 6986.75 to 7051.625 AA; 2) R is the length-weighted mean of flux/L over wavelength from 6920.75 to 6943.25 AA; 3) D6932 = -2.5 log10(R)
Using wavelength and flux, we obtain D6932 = -0.05 mag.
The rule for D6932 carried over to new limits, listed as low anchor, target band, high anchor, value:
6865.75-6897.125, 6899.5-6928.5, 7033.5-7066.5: -0.03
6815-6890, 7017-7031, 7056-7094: 0.02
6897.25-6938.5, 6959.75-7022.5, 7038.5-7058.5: -0.03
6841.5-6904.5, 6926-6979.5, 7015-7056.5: -0.05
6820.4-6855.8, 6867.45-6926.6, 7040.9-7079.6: 0.03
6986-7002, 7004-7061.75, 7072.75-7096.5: 0.02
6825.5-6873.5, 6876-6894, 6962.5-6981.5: 0.05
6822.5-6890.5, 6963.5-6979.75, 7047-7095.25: -0.08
